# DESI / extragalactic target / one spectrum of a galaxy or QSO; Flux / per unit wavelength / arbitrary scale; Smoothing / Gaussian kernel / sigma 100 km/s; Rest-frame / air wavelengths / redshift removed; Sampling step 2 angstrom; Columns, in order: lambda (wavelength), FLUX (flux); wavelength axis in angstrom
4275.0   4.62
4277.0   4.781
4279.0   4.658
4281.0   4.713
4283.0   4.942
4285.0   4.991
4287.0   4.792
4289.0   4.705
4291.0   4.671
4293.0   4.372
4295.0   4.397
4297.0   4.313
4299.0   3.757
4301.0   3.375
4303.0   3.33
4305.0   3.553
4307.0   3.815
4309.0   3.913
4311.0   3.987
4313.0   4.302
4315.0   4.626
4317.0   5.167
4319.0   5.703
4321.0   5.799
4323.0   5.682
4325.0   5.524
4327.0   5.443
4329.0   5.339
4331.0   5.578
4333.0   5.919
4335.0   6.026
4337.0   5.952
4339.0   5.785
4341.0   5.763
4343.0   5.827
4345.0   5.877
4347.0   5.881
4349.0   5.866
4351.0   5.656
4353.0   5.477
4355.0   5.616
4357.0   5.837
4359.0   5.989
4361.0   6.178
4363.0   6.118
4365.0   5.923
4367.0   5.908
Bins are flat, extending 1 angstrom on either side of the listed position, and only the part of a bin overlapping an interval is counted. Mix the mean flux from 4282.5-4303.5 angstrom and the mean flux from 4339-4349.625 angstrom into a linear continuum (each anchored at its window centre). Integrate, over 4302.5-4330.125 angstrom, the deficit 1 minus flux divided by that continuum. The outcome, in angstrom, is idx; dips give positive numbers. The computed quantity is 1.6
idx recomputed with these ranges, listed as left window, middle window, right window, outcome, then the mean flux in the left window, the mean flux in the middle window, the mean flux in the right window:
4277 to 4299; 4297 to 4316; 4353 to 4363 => 4.15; 4.62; 3.88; 5.88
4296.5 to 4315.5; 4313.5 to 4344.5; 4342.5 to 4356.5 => -4.77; 3.87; 5.59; 5.74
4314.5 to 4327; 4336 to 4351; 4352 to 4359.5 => -0.58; 5.45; 5.84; 5.71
